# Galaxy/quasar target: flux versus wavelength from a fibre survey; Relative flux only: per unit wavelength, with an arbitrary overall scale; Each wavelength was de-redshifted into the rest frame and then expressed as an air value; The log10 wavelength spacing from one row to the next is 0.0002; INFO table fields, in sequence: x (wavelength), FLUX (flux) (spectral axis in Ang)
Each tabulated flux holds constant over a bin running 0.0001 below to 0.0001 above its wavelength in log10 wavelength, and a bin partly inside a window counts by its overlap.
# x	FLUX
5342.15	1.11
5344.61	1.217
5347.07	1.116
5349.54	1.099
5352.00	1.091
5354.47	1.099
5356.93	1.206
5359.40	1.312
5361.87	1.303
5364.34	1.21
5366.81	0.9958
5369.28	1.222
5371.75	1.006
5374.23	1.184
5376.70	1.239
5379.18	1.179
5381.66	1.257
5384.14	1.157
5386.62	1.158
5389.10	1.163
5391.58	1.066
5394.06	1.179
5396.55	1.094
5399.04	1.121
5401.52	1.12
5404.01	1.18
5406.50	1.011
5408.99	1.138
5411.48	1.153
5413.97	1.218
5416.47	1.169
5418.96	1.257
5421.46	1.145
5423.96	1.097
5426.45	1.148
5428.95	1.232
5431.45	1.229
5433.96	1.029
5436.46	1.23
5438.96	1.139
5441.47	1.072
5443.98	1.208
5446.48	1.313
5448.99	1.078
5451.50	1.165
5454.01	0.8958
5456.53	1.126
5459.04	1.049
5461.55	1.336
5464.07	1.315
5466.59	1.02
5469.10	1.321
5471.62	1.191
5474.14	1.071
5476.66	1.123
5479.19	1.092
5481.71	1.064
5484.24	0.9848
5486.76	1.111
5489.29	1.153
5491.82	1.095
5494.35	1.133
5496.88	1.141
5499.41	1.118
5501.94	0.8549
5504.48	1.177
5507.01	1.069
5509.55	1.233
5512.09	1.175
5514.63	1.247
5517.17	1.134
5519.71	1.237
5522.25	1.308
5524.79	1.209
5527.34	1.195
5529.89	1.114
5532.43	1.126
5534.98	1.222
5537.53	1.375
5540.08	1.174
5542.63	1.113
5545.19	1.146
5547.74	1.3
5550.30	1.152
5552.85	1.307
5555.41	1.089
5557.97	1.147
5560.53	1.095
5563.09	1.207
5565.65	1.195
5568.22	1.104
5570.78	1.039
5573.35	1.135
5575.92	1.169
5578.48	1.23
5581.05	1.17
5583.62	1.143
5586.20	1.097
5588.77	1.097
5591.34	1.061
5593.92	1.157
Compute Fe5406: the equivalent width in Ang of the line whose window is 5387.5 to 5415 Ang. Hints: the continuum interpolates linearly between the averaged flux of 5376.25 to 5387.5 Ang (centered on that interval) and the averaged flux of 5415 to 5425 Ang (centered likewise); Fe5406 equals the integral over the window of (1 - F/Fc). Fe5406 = 1.2 Ang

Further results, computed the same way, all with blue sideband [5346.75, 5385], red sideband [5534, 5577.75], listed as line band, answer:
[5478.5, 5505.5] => 2.1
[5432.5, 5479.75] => 1.0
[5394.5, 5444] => 0.9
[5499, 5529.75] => 0.3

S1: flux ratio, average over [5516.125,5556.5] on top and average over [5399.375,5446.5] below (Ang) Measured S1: 1.0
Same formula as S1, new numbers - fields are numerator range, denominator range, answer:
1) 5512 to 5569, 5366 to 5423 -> 1.04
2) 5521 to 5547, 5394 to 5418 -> 1.05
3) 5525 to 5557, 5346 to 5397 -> 1.03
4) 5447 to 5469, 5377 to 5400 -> 0.99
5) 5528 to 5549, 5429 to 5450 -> 1.02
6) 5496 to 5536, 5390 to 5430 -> 1.01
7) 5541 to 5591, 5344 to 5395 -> 0.99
